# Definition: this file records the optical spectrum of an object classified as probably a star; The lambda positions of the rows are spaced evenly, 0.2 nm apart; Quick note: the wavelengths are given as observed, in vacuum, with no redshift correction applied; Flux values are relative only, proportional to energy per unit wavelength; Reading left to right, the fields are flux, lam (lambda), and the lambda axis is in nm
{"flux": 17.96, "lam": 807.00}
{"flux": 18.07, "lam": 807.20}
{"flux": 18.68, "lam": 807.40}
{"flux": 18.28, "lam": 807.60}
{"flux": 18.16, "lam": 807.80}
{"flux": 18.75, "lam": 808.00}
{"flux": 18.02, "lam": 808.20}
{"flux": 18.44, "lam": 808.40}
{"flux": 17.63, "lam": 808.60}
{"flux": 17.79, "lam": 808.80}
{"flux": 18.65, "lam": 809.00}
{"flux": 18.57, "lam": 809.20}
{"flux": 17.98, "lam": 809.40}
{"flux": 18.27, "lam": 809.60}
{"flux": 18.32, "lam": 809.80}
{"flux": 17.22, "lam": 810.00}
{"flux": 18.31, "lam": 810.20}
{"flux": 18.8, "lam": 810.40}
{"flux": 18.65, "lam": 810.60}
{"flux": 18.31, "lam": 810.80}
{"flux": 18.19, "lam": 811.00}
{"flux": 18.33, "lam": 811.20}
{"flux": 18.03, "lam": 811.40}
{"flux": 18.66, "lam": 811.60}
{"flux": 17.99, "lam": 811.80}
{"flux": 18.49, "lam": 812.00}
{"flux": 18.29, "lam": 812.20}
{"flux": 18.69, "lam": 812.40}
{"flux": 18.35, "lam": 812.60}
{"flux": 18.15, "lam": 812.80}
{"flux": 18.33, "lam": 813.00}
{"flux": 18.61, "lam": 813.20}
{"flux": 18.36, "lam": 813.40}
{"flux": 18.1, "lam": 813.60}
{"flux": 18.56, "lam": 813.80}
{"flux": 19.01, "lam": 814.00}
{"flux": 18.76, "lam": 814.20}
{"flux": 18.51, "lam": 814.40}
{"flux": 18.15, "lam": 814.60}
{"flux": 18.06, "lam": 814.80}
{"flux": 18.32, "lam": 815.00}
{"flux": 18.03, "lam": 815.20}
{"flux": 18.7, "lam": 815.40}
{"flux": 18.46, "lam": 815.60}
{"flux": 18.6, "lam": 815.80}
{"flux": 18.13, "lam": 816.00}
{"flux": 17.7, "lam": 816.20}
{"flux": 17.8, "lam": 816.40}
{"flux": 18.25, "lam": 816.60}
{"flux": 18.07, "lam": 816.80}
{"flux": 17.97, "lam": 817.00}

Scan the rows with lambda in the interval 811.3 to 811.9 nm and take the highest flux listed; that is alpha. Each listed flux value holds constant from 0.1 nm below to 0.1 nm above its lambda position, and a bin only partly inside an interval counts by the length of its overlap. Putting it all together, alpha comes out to 18.66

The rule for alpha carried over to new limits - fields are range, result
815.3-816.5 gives 18.7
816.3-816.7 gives 18.25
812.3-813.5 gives 18.69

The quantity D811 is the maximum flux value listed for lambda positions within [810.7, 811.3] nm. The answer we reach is 18.33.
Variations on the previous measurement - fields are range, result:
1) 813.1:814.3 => 19.01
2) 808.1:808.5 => 18.44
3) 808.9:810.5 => 18.8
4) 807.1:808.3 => 18.75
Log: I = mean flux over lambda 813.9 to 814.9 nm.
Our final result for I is 18.5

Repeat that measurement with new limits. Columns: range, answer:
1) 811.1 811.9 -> 18.3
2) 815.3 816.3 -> 18.3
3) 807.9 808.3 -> 18.4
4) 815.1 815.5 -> 18.4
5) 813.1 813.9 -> 18.4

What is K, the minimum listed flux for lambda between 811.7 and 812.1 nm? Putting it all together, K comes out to 17.99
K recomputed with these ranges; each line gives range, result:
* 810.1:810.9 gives 18.31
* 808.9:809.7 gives 17.98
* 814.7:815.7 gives 18.03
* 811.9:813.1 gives 18.15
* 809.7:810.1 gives 17.22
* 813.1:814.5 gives 18.1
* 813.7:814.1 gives 18.56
